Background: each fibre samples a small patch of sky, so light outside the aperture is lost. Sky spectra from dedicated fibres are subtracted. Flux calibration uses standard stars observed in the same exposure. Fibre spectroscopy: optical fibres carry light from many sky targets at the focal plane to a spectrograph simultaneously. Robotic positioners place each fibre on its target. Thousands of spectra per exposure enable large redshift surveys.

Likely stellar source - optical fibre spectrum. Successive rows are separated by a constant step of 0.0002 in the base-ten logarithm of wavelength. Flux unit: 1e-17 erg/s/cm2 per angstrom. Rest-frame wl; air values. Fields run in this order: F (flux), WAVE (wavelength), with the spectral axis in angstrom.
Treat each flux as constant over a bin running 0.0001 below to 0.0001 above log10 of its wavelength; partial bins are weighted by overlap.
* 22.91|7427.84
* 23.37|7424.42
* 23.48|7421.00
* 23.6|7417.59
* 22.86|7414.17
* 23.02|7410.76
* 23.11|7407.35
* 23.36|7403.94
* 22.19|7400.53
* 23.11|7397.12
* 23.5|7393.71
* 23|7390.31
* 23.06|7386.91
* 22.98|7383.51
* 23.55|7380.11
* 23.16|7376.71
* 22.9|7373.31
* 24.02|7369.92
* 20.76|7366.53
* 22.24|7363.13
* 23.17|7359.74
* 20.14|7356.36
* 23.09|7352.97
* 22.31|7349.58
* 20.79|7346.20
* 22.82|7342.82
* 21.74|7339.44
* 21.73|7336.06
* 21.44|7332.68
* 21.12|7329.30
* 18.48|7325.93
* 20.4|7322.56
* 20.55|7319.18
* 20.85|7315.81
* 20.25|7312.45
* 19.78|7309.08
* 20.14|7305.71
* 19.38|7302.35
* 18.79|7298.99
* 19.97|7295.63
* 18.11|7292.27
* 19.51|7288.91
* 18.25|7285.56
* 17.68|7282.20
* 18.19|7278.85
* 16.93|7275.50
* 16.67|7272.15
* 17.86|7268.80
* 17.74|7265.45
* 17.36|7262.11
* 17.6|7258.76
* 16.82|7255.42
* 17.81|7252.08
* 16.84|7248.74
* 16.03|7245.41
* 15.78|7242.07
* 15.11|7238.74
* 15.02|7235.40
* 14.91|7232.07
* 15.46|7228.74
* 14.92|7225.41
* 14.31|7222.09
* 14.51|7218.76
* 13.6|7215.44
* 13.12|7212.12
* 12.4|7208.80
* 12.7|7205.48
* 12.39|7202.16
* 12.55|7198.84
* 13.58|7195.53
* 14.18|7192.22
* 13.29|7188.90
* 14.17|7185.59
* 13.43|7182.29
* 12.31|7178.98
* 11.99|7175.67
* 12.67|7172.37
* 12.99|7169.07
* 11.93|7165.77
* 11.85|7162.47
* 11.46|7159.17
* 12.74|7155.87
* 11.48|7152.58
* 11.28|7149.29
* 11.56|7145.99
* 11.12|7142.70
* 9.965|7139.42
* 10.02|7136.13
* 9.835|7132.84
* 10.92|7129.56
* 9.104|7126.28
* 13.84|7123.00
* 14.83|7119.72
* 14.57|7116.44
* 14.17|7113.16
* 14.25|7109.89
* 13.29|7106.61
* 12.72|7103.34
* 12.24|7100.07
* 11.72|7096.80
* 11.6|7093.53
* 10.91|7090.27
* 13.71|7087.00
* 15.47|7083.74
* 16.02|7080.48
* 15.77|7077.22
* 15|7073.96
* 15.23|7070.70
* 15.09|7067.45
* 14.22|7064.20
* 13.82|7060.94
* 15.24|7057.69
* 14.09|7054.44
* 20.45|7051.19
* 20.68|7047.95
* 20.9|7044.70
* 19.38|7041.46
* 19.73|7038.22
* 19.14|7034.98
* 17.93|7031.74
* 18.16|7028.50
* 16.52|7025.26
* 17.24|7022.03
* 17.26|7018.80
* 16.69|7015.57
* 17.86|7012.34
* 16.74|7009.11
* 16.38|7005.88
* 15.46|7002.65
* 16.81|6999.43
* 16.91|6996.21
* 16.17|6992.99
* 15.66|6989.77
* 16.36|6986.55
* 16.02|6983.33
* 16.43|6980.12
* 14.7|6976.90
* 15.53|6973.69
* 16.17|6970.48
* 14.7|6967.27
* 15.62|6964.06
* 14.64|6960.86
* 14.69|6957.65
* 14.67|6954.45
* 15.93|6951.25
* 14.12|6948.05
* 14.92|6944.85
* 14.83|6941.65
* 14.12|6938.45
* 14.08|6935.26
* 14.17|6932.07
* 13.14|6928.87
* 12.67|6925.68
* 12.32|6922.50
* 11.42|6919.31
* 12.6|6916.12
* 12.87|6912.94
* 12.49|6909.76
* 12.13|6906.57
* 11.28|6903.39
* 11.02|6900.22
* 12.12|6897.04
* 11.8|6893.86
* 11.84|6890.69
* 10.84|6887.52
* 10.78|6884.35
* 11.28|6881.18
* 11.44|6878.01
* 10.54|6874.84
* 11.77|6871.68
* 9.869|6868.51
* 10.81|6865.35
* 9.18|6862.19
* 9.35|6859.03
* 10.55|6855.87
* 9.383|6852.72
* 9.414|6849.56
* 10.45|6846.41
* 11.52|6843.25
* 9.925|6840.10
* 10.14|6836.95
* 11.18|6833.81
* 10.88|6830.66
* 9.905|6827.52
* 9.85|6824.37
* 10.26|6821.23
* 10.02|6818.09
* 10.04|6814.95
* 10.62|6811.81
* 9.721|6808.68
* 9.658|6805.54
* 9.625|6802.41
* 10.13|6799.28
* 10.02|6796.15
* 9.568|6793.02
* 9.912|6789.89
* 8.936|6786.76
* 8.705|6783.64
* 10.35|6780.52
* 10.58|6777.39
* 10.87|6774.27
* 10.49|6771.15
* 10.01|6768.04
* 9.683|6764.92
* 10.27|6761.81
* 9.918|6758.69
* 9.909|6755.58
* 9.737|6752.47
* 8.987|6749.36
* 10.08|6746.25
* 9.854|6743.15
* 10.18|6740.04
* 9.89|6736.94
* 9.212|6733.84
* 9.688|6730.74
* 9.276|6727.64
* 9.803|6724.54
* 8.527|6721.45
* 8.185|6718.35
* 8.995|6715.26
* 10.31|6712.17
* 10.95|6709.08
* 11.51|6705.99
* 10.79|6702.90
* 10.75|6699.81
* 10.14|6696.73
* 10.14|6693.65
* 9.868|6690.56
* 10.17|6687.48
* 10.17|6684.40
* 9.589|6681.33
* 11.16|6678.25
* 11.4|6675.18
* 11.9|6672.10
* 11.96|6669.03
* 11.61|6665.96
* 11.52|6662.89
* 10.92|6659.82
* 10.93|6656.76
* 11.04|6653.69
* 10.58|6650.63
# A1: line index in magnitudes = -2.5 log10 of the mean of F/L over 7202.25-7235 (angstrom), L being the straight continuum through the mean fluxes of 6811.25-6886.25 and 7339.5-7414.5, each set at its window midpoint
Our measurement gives 0.33 mag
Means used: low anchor 10.4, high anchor 22.7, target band 14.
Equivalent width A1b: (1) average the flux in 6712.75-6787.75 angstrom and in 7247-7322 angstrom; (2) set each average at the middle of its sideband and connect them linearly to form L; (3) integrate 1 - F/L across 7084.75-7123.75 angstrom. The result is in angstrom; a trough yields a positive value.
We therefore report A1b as 5.97 angstrom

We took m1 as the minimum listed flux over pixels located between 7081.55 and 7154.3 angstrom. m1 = 9.104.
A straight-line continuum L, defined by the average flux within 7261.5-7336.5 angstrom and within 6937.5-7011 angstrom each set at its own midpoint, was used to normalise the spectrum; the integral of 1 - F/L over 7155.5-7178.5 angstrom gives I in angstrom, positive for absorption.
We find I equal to 7.1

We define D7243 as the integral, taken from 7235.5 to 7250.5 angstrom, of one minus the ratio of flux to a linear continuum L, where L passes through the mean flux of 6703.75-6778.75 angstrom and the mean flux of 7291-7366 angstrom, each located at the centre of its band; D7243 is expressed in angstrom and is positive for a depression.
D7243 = 2.62 angstrom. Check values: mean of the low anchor 9.88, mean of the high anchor 20.8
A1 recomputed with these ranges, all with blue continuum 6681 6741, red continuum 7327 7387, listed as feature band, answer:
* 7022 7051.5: -0.18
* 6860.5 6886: 0.21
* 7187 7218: 0.42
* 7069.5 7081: 0.09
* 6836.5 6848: 0.18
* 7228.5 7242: 0.30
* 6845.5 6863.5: 0.29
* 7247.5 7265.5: 0.17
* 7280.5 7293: 0.14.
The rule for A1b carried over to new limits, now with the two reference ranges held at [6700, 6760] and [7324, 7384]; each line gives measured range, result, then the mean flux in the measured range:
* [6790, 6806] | 1.88 angstrom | 9.82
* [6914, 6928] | 1.26 angstrom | 12.3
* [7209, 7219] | 3.03 angstrom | 13.4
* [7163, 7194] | 9.38 angstrom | 13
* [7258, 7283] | 3.53 angstrom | 17.5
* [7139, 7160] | 7.65 angstrom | 11.5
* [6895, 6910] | 1.62 angstrom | 11.7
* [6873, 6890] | 2.30 angstrom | 11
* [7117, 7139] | 7.60 angstrom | 11.5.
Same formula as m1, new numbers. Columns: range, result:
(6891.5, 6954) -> 11.02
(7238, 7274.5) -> 15.11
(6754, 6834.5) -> 8.705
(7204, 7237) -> 12.4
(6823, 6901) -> 9.18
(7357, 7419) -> 20.76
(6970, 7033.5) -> 14.7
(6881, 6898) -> 10.78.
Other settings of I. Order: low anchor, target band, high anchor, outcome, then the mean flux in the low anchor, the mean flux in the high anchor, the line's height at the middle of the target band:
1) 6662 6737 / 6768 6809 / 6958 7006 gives 7.2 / 10.3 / 15.8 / 12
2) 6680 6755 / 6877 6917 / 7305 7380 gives 4.5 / 9.87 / 21.5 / 13.2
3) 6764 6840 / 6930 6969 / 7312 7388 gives -4.3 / 10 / 21.8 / 13.2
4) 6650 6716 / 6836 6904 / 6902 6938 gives 8.9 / 10.8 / 12.7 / 12.3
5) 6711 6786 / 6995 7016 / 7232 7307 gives -4.8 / 9.72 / 17.5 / 13.6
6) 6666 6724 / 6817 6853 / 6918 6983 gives 6.7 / 10.4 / 14.5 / 12.6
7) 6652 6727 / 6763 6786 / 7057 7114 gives 2.4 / 10.5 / 13.9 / 11.2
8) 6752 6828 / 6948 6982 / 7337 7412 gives -3.7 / 9.95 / 22.6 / 13.7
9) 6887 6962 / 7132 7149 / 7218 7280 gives 5.2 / 13.1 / 16.3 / 15.3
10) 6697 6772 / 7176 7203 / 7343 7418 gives 8.2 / 9.87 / 22.7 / 18.9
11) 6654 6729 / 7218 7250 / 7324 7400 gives 7.5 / 10.5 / 22.2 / 20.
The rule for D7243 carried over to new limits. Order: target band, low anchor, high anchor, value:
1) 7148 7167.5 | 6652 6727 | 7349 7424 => 7.3 angstrom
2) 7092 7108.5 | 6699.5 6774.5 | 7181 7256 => 1.2 angstrom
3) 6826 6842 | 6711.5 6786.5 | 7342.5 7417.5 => 1.4 angstrom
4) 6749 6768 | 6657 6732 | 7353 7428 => 2.8 angstrom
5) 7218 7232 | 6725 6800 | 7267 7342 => 2.5 angstrom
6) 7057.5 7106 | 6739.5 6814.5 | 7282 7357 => 5.8 angstrom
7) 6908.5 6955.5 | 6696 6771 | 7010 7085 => 2.6 angstrom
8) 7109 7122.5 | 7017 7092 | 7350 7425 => 2.5 angstrom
